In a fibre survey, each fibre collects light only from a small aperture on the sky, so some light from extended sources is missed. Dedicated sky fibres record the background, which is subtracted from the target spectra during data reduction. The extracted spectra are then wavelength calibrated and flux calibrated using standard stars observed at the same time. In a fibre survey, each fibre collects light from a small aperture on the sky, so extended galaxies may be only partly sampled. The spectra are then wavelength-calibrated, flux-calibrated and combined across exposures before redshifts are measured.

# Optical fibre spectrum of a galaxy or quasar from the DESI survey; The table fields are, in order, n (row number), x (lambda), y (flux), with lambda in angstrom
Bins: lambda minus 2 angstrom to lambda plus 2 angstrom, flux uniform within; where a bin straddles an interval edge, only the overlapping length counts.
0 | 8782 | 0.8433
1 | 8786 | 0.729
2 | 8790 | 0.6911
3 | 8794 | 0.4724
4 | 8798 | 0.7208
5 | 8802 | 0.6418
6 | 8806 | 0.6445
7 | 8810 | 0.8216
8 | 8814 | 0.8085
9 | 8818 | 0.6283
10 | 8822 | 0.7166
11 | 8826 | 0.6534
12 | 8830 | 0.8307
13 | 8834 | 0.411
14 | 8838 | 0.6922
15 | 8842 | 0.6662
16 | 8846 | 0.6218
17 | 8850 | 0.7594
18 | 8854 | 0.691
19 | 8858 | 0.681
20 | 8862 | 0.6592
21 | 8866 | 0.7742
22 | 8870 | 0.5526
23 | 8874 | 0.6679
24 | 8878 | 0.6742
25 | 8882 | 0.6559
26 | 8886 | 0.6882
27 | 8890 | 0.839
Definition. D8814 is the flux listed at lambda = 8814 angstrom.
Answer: 0.8085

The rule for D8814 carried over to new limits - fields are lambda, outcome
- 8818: 0.6283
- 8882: 0.6559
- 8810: 0.8216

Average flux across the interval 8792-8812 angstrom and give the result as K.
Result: 0.66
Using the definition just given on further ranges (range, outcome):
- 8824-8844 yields 0.651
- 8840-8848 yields 0.644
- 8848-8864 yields 0.698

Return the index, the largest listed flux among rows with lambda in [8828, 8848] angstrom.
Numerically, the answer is 0.8307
